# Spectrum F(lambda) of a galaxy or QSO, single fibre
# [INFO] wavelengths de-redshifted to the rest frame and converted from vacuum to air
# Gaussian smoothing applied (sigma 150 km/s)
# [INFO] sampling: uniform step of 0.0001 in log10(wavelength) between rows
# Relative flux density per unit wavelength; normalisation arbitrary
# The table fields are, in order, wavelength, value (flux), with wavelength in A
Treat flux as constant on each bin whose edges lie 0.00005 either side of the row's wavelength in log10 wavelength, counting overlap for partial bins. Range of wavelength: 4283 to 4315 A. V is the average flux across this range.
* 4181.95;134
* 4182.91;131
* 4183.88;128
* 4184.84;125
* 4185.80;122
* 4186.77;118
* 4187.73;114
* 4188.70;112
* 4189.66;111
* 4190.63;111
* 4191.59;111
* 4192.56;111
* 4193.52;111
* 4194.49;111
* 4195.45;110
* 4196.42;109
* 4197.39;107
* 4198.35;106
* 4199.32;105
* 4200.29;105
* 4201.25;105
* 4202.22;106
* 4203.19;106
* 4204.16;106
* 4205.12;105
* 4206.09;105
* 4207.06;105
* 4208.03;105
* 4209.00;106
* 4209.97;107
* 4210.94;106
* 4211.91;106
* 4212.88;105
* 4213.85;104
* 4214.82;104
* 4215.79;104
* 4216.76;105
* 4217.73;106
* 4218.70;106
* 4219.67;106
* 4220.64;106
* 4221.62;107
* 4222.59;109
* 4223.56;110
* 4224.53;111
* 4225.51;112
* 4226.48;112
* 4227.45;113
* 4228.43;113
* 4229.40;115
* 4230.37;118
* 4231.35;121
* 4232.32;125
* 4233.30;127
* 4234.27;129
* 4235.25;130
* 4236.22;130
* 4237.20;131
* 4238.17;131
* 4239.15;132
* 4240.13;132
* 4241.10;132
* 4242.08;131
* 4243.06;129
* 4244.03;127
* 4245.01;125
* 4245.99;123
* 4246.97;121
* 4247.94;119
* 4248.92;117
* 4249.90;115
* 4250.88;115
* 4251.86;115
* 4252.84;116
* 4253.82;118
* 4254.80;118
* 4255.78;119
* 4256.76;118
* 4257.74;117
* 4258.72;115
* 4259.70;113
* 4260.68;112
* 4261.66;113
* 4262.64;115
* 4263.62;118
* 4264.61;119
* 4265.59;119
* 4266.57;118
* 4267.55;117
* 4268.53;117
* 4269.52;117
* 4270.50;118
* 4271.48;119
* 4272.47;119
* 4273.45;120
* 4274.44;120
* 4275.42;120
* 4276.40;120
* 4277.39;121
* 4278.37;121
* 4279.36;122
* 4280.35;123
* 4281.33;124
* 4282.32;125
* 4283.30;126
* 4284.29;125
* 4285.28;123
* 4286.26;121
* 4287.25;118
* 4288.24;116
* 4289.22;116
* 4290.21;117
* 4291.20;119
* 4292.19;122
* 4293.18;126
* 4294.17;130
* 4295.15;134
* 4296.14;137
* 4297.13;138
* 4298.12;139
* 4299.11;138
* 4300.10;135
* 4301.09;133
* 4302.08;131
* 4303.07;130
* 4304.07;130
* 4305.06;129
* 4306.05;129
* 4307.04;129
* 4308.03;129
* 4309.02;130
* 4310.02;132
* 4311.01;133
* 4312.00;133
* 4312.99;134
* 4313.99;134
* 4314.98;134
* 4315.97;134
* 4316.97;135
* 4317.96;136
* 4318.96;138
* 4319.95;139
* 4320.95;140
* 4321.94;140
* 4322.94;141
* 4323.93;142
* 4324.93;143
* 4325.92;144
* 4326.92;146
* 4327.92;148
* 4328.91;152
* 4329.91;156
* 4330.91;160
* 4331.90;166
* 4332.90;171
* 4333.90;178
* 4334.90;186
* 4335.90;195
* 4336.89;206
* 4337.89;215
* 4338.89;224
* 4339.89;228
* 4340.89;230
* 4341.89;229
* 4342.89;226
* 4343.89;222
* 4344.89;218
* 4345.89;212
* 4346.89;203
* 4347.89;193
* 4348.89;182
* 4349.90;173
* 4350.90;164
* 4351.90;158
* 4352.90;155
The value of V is 129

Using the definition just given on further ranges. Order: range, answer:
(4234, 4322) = 125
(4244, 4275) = 118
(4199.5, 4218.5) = 105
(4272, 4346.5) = 147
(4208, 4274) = 117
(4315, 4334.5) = 148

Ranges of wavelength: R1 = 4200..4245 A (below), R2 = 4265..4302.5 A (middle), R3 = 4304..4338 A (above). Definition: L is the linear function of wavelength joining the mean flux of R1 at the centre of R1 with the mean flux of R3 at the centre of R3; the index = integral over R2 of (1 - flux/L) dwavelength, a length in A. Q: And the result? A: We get 3.2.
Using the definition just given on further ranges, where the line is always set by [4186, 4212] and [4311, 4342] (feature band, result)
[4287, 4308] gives 3.0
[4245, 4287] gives 5.4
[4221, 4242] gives 0.2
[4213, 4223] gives 0.9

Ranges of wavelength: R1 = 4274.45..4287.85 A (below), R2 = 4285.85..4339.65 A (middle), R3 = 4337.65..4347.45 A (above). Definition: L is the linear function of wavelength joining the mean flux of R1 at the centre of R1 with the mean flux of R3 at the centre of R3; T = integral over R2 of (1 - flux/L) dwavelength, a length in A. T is 9.1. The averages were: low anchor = 122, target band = 143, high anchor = 221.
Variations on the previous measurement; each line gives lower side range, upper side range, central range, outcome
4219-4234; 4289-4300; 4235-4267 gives -0.5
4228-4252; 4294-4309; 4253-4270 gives 1.4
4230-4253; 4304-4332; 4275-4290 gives 1.3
